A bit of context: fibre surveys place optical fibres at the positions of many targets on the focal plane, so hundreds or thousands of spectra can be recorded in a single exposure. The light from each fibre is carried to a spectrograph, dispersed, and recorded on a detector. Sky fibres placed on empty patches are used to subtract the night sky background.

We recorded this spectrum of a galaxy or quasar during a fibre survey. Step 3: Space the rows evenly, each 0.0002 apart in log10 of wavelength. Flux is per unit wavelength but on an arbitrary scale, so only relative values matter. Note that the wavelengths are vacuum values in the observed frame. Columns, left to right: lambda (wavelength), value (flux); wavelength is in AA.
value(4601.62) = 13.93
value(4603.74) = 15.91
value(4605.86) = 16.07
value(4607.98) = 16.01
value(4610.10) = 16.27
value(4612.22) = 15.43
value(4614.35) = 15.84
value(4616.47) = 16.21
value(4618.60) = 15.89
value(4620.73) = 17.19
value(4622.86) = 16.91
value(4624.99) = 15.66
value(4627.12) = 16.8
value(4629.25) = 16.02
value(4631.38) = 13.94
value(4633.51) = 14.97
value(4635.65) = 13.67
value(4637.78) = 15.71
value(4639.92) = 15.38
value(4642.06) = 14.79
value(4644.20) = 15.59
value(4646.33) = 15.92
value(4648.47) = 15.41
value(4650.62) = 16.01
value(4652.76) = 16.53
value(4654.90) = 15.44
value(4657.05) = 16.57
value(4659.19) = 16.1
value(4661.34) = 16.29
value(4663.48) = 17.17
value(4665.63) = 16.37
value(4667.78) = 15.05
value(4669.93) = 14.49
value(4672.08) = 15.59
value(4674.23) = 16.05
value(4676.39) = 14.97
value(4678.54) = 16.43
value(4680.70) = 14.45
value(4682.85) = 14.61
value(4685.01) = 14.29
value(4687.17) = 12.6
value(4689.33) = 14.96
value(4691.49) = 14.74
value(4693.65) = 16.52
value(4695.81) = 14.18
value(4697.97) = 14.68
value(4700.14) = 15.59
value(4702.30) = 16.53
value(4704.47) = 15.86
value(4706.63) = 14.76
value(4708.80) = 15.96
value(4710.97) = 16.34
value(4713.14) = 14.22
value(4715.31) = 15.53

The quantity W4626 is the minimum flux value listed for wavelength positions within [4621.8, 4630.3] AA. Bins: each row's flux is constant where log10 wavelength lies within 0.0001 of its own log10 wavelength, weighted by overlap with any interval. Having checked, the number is 15.66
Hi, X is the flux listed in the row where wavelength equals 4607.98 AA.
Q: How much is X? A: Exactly 16.01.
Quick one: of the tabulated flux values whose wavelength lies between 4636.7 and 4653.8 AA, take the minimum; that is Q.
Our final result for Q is 14.79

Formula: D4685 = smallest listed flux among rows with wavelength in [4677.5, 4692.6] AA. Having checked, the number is 12.6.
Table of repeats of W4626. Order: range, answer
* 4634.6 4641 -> 13.67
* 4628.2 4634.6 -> 13.94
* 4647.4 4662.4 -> 15.41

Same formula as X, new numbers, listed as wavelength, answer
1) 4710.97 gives 16.34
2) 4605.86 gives 16.07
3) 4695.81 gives 14.18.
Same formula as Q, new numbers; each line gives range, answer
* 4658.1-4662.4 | 16.1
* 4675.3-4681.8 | 14.45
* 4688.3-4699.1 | 14.18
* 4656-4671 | 14.49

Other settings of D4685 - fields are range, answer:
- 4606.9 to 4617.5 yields 15.43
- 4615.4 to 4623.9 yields 15.89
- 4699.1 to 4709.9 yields 14.76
